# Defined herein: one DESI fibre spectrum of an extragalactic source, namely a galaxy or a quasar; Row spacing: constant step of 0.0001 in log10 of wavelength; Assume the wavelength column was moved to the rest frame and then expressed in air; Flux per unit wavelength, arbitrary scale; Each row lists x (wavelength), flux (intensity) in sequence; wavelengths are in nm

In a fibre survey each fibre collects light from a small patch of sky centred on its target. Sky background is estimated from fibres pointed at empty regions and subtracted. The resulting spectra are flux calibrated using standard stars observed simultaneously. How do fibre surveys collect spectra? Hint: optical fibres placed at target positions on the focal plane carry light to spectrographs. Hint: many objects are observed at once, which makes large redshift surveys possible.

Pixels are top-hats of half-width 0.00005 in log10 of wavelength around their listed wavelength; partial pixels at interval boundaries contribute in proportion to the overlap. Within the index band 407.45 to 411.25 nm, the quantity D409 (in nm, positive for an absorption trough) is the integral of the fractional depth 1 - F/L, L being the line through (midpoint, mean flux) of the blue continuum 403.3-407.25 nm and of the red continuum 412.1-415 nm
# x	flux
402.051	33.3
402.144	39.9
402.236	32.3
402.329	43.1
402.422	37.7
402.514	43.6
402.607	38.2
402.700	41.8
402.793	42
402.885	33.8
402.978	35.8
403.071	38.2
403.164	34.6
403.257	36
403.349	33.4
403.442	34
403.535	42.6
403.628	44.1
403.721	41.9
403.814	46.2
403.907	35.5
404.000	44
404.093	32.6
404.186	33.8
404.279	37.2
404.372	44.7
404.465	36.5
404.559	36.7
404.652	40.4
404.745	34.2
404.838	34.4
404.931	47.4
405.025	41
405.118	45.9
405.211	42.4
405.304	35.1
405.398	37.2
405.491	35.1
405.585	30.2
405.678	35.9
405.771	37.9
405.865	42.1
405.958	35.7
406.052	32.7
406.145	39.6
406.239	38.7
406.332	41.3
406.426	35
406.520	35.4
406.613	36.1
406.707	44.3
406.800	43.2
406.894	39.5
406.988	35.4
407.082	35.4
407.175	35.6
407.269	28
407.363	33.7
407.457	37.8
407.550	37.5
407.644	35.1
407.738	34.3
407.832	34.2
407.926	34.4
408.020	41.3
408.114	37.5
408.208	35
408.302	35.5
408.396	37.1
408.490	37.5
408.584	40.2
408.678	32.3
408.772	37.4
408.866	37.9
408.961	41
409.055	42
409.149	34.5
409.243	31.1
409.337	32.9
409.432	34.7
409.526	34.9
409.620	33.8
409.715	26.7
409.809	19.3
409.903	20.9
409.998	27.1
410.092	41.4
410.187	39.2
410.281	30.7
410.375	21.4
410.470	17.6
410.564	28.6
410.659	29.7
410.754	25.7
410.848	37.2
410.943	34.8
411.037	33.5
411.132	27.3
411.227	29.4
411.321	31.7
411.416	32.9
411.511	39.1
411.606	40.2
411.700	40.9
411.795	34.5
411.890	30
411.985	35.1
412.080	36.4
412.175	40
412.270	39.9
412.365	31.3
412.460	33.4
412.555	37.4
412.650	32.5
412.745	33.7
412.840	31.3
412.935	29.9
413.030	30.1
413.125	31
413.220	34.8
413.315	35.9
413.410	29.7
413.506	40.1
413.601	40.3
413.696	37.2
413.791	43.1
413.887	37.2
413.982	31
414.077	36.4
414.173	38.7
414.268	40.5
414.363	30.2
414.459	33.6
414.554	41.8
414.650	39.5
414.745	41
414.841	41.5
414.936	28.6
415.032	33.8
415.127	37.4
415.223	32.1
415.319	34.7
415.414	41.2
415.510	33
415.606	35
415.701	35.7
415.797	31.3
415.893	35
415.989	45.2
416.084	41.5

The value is 0.40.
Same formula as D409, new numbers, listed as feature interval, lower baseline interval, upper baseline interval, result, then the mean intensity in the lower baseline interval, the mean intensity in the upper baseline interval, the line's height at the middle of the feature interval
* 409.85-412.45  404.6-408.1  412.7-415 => 0.28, 37.4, 35.7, 36.3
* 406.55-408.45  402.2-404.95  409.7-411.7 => -0.14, 38.5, 30.5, 34.1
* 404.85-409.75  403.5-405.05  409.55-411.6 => -0.26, 39.5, 30.2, 35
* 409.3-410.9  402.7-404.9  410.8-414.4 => 0.28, 38.1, 35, 35.9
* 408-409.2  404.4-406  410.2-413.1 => -0.08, 38.2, 32.6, 35.3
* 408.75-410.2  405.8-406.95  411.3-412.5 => 0.15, 38.6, 35.9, 37.1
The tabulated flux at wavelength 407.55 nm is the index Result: 37.5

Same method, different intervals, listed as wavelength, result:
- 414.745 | 41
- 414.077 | 36.4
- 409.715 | 26.7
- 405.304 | 35.1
